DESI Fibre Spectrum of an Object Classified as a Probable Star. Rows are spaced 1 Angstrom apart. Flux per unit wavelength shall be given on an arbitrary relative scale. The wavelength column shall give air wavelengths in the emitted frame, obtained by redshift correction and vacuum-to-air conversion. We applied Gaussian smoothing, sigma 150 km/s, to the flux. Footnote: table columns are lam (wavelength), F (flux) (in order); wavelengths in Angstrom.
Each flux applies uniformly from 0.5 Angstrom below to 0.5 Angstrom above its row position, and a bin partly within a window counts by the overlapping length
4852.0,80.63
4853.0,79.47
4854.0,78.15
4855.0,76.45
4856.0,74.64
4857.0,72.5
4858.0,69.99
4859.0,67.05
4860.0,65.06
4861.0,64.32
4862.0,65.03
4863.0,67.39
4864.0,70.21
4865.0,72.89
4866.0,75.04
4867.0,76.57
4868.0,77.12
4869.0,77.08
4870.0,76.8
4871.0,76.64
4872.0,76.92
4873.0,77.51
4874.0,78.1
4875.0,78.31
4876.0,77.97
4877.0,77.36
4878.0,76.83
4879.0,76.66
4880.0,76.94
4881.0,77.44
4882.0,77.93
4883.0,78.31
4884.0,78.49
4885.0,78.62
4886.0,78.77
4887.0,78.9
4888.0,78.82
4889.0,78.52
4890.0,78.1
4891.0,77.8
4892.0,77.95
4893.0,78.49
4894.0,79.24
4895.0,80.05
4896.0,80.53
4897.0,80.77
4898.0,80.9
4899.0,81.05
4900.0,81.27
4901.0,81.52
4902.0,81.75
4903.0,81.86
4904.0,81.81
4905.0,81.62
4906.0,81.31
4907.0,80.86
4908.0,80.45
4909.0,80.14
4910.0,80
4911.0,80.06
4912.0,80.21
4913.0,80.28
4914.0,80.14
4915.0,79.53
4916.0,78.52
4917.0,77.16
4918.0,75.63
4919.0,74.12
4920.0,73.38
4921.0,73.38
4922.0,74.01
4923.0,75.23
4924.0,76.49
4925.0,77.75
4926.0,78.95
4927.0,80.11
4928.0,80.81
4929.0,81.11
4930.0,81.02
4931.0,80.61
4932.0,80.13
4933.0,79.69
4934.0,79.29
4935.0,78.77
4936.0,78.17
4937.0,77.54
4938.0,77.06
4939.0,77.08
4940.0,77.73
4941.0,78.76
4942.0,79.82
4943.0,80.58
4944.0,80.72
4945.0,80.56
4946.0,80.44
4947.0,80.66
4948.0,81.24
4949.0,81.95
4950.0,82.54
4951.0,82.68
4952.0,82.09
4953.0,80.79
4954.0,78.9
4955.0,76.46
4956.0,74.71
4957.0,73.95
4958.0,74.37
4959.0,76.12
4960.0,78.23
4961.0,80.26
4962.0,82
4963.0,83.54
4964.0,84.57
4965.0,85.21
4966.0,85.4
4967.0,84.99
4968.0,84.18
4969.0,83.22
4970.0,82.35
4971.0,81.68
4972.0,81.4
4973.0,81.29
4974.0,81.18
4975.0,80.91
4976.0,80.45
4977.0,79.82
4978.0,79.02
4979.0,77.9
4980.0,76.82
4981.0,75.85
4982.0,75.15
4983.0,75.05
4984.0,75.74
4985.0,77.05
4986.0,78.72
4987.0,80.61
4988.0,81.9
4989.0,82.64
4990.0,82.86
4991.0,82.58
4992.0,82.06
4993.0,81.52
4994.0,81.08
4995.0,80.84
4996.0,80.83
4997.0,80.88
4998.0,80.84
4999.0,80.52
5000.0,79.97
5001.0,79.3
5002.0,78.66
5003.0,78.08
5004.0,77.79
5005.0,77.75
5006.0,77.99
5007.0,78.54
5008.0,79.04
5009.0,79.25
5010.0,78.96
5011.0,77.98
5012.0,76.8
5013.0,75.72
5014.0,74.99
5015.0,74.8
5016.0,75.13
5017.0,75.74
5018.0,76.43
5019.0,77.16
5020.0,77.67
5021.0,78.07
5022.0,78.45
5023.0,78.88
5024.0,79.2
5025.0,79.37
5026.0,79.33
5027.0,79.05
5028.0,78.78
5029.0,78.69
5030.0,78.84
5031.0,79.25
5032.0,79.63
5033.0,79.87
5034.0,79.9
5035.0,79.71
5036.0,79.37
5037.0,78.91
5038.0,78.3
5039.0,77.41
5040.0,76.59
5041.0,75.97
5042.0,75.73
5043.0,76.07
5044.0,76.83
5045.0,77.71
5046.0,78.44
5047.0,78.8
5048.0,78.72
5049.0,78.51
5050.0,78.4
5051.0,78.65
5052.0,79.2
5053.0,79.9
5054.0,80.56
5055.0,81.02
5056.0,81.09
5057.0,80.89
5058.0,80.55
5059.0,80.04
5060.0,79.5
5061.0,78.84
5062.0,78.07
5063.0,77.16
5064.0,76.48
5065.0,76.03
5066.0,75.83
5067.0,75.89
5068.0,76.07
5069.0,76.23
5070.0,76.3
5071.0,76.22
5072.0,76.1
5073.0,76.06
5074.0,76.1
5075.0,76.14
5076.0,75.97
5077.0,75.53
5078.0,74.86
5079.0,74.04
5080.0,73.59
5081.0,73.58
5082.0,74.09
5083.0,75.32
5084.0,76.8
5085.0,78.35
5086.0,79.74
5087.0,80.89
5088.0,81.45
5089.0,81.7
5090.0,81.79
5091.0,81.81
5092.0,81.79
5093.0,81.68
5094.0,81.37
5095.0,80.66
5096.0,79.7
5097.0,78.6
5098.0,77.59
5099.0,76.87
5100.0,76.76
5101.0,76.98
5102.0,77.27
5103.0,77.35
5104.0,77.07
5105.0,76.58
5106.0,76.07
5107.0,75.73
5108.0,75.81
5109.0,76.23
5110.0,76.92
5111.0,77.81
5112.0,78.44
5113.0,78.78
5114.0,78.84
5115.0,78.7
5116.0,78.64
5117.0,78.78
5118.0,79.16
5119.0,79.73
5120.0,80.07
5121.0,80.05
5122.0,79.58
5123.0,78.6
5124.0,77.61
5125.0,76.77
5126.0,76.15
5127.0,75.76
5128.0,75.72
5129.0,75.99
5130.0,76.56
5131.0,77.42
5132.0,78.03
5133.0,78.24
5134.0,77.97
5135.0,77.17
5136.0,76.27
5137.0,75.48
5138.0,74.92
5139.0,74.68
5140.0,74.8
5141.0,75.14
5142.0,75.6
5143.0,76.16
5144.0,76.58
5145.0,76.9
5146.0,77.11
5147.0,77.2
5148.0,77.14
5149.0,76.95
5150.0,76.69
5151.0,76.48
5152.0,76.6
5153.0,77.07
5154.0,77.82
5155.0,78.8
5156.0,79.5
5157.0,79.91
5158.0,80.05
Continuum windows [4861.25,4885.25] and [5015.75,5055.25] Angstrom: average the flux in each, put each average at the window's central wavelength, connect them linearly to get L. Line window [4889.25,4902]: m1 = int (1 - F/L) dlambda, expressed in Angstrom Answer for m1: -0.6 Angstrom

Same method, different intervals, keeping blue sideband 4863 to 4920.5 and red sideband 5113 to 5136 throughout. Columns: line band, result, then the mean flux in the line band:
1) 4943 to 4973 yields -1.01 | 80.9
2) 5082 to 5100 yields -0.35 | 79.5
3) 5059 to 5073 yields 0.21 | 76.9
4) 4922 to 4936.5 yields -0.13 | 79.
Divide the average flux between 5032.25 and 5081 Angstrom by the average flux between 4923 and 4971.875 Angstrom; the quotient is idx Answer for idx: 1.0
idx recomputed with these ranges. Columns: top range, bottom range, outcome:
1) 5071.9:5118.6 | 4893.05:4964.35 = 0.98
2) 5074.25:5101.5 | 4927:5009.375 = 0.98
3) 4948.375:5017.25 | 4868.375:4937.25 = 1.01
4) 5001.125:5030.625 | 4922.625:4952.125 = 0.98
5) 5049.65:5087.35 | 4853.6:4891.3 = 1.03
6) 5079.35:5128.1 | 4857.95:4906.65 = 1.01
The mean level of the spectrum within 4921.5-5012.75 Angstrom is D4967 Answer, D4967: 79.7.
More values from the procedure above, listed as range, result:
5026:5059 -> 78.8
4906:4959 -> 78.8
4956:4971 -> 81.1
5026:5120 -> 78.1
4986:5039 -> 79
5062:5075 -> 76.3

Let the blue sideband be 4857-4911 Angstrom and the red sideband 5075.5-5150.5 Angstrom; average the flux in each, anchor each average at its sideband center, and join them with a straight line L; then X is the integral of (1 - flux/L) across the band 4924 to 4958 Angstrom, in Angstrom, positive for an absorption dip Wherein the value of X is -0.9 Angstrom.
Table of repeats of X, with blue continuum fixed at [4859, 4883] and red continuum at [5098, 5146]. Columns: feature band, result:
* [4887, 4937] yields -2.79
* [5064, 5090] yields 0.03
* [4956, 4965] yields -0.45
